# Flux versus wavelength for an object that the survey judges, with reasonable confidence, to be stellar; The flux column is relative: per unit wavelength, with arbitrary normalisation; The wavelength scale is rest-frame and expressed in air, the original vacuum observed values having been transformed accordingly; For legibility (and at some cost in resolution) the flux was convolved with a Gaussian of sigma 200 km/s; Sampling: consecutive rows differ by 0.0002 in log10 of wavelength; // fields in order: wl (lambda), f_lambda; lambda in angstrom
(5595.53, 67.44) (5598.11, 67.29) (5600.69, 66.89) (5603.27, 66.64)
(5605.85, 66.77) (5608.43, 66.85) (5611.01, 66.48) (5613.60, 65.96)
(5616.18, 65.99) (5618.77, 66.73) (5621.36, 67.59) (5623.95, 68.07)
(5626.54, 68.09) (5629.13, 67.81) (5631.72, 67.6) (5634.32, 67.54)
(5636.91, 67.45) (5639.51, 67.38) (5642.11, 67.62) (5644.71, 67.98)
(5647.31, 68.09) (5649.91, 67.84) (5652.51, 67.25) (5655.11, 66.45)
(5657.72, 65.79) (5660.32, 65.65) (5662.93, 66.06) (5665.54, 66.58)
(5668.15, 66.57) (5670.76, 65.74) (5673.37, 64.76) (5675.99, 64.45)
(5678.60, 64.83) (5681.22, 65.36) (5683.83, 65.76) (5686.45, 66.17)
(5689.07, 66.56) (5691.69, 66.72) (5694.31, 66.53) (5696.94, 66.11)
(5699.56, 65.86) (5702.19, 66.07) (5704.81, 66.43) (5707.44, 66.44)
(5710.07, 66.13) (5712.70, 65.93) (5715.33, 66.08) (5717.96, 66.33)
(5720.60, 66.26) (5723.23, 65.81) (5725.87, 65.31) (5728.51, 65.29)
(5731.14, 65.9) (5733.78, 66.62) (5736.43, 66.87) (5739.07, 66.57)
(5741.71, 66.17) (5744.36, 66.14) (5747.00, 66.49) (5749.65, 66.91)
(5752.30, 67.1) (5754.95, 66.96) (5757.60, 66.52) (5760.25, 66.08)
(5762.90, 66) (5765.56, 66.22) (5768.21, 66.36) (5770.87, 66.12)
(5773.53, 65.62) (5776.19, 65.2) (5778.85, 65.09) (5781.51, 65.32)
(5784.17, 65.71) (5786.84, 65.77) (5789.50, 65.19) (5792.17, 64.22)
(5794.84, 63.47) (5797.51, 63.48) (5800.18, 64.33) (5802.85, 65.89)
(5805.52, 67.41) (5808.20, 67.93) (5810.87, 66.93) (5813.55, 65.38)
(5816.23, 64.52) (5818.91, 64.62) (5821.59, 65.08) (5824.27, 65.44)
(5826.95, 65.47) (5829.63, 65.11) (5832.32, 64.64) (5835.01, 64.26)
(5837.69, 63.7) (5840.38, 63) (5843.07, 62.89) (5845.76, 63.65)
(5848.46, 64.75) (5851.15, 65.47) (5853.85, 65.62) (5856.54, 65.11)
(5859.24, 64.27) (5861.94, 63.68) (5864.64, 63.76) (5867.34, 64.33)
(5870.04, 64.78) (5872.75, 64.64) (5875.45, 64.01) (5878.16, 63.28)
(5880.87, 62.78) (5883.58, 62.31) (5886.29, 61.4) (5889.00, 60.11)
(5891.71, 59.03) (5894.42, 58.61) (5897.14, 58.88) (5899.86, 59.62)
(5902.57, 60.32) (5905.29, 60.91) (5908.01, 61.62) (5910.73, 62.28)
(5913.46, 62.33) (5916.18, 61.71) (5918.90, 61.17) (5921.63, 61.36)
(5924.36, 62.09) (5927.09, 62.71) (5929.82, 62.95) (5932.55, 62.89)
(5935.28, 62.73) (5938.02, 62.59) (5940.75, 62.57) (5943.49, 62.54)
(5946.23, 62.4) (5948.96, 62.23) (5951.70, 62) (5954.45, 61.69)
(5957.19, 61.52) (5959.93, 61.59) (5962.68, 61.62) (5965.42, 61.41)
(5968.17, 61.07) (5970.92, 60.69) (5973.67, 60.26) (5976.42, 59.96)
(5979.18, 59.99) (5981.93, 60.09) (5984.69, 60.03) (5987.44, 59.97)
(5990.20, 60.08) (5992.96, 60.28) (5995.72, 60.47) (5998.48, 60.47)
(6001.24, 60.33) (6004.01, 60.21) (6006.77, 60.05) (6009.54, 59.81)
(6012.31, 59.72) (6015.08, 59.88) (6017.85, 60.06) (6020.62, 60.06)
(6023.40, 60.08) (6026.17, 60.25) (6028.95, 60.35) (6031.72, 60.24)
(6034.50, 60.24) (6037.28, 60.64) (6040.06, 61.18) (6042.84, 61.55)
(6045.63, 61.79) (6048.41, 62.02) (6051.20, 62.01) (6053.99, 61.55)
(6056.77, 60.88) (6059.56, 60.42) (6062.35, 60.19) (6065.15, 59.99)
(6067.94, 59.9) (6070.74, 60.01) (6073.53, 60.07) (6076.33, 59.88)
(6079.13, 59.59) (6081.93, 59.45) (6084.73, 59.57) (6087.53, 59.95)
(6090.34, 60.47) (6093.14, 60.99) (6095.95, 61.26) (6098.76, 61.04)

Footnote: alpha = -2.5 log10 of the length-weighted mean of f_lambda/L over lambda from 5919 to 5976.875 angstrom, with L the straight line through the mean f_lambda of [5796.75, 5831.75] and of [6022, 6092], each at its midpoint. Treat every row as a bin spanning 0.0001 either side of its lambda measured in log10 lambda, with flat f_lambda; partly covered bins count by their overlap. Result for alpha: 0.016 mag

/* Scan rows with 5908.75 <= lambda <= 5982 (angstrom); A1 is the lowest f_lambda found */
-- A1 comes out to 59.96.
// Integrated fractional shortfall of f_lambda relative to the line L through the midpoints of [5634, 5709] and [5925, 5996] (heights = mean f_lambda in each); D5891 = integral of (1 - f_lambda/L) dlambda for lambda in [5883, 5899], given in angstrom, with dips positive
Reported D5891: 0.7 angstrom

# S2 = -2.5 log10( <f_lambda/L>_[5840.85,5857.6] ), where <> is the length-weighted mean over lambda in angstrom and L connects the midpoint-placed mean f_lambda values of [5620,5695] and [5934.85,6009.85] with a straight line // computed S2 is -0.02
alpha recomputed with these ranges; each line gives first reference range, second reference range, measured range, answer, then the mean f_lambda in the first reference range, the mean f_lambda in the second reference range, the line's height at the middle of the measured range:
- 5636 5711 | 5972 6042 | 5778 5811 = -0.02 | 66.4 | 60.2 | 64.1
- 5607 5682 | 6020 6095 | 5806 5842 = -0.02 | 66.7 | 60.5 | 64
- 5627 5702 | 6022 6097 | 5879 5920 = 0.04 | 66.5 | 60.5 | 63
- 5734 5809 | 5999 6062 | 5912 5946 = 0.01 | 65.9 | 60.6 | 62.7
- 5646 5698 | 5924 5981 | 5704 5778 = -0.02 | 66.2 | 61.8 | 65.1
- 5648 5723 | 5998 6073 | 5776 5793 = -0.01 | 66.1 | 60.5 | 64.5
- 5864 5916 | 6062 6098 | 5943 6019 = 0.01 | 61.8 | 60.1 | 61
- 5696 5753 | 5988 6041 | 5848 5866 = -0.02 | 66.2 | 60.2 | 63.5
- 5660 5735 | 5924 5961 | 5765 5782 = -0.01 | 65.9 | 62.3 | 64.8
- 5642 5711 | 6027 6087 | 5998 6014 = 0.02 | 66.3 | 60.5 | 61.3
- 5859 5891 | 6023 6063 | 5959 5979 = 0.02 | 63.2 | 60.9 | 61.9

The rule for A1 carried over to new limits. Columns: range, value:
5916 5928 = 61.17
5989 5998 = 60.08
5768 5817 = 63.47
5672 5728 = 64.45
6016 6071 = 59.9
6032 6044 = 60.24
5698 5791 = 65.09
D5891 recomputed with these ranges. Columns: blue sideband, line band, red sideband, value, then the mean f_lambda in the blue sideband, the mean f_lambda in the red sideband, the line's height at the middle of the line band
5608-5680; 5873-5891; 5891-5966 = 0.03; 66.7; 61.6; 62.4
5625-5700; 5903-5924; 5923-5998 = 0.21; 66.6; 61.4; 62.2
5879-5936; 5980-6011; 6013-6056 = 0.40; 61.3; 60.8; 61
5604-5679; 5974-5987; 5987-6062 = 0.26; 66.8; 60.5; 61.3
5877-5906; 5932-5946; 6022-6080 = -0.46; 60.6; 60.6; 60.6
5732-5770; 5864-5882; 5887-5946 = -0.35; 66.5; 61.4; 62.7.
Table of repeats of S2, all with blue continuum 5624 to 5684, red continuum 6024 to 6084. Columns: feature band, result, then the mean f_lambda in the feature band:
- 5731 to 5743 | -0.02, 66.5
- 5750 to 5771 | -0.02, 66.5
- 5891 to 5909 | 0.05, 59.9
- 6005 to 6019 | 0.02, 59.9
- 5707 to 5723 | -0.01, 66.2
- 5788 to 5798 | 0.01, 64.2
